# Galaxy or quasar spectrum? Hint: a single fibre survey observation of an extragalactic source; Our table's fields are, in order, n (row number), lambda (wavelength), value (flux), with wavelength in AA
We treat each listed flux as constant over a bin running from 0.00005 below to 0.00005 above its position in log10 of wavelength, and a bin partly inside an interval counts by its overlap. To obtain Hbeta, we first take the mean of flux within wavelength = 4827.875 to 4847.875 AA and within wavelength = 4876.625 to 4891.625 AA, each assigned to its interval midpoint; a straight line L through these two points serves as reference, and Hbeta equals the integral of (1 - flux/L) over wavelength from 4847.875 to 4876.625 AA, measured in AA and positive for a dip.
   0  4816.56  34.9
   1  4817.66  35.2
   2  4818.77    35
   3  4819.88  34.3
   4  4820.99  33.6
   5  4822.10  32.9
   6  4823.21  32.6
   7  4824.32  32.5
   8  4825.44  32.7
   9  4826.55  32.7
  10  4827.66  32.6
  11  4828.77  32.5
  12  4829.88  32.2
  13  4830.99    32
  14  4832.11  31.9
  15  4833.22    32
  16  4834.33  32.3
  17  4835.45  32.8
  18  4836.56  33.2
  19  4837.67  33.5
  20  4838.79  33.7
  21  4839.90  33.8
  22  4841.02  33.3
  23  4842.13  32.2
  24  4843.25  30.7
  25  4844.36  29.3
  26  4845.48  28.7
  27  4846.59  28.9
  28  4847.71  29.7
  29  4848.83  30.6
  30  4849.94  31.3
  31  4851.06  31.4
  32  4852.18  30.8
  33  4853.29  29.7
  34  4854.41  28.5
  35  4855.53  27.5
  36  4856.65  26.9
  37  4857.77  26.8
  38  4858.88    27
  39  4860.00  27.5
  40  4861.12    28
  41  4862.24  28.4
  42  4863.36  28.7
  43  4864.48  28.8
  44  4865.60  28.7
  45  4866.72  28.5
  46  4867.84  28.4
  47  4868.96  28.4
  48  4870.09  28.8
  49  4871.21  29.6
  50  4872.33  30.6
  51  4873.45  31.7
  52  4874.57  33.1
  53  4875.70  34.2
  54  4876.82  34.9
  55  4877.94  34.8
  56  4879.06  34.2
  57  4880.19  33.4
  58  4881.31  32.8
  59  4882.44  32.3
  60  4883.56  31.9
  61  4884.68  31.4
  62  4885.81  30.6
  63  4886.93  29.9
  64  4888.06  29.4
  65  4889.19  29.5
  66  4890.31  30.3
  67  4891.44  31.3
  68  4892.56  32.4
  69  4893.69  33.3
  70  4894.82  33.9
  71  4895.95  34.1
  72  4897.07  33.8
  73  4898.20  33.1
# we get 2.2 AA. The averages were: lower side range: 31.9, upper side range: 31.8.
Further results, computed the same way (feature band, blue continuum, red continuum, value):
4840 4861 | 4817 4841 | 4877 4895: 2.00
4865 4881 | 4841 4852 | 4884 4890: -0.58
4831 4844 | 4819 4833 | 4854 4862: -0.74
